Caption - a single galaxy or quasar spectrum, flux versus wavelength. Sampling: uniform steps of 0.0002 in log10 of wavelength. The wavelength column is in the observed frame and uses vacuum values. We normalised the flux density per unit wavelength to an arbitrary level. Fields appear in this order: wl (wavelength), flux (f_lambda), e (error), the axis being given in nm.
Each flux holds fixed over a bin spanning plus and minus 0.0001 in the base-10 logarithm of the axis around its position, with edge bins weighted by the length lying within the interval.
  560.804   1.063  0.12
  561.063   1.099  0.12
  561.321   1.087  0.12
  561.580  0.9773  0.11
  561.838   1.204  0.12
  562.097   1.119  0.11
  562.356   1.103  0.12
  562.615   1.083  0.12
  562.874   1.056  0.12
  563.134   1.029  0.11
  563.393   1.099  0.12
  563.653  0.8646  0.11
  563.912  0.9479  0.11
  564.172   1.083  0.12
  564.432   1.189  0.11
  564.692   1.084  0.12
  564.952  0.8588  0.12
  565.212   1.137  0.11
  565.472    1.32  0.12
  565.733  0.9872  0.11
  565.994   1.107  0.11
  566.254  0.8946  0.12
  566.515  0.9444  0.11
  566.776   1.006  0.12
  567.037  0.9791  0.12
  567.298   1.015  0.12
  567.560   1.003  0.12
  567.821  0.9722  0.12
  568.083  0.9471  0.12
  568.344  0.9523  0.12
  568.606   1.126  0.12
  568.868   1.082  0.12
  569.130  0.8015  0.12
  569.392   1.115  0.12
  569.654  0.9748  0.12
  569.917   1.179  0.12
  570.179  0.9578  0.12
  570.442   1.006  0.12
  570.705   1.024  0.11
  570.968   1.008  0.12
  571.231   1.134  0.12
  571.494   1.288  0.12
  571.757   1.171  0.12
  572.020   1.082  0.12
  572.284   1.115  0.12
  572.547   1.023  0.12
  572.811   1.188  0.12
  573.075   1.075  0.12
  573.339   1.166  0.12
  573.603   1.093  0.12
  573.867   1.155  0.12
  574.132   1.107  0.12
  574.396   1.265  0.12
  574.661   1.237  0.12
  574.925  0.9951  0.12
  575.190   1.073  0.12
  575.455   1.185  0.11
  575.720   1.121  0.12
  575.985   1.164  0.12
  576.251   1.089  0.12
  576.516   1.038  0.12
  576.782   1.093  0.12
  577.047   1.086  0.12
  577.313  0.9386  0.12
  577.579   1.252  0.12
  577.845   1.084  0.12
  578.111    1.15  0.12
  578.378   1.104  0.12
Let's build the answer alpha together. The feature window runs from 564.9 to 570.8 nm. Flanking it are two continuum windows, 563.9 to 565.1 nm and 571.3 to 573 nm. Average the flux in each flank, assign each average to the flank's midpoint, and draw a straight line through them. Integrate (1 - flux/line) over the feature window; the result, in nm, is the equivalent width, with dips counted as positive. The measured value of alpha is 0.36 nm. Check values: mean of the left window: 1.04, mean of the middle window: 1.02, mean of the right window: 1.14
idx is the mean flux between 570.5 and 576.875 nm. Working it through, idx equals 1.12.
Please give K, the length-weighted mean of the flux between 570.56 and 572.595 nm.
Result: 1.11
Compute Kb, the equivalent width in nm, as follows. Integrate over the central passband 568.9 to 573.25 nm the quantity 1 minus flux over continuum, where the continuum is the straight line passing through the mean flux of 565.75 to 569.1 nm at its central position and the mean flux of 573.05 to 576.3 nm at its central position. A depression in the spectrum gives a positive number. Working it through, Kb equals -0.024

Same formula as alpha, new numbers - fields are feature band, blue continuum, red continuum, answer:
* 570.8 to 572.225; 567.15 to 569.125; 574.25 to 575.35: -0.08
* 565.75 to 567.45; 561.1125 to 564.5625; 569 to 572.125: 0.12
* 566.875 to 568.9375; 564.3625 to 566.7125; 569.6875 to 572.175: 0.12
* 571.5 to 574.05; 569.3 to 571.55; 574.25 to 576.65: -0.07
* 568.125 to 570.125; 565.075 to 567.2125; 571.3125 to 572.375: 0.15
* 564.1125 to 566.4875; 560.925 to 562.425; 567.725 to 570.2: -0.03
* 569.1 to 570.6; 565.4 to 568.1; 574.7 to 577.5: 0.02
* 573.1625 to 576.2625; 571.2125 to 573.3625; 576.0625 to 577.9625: -0.08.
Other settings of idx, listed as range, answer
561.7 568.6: 1.04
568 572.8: 1.06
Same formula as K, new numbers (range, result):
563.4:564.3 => 0.983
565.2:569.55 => 1.02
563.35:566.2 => 1.06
